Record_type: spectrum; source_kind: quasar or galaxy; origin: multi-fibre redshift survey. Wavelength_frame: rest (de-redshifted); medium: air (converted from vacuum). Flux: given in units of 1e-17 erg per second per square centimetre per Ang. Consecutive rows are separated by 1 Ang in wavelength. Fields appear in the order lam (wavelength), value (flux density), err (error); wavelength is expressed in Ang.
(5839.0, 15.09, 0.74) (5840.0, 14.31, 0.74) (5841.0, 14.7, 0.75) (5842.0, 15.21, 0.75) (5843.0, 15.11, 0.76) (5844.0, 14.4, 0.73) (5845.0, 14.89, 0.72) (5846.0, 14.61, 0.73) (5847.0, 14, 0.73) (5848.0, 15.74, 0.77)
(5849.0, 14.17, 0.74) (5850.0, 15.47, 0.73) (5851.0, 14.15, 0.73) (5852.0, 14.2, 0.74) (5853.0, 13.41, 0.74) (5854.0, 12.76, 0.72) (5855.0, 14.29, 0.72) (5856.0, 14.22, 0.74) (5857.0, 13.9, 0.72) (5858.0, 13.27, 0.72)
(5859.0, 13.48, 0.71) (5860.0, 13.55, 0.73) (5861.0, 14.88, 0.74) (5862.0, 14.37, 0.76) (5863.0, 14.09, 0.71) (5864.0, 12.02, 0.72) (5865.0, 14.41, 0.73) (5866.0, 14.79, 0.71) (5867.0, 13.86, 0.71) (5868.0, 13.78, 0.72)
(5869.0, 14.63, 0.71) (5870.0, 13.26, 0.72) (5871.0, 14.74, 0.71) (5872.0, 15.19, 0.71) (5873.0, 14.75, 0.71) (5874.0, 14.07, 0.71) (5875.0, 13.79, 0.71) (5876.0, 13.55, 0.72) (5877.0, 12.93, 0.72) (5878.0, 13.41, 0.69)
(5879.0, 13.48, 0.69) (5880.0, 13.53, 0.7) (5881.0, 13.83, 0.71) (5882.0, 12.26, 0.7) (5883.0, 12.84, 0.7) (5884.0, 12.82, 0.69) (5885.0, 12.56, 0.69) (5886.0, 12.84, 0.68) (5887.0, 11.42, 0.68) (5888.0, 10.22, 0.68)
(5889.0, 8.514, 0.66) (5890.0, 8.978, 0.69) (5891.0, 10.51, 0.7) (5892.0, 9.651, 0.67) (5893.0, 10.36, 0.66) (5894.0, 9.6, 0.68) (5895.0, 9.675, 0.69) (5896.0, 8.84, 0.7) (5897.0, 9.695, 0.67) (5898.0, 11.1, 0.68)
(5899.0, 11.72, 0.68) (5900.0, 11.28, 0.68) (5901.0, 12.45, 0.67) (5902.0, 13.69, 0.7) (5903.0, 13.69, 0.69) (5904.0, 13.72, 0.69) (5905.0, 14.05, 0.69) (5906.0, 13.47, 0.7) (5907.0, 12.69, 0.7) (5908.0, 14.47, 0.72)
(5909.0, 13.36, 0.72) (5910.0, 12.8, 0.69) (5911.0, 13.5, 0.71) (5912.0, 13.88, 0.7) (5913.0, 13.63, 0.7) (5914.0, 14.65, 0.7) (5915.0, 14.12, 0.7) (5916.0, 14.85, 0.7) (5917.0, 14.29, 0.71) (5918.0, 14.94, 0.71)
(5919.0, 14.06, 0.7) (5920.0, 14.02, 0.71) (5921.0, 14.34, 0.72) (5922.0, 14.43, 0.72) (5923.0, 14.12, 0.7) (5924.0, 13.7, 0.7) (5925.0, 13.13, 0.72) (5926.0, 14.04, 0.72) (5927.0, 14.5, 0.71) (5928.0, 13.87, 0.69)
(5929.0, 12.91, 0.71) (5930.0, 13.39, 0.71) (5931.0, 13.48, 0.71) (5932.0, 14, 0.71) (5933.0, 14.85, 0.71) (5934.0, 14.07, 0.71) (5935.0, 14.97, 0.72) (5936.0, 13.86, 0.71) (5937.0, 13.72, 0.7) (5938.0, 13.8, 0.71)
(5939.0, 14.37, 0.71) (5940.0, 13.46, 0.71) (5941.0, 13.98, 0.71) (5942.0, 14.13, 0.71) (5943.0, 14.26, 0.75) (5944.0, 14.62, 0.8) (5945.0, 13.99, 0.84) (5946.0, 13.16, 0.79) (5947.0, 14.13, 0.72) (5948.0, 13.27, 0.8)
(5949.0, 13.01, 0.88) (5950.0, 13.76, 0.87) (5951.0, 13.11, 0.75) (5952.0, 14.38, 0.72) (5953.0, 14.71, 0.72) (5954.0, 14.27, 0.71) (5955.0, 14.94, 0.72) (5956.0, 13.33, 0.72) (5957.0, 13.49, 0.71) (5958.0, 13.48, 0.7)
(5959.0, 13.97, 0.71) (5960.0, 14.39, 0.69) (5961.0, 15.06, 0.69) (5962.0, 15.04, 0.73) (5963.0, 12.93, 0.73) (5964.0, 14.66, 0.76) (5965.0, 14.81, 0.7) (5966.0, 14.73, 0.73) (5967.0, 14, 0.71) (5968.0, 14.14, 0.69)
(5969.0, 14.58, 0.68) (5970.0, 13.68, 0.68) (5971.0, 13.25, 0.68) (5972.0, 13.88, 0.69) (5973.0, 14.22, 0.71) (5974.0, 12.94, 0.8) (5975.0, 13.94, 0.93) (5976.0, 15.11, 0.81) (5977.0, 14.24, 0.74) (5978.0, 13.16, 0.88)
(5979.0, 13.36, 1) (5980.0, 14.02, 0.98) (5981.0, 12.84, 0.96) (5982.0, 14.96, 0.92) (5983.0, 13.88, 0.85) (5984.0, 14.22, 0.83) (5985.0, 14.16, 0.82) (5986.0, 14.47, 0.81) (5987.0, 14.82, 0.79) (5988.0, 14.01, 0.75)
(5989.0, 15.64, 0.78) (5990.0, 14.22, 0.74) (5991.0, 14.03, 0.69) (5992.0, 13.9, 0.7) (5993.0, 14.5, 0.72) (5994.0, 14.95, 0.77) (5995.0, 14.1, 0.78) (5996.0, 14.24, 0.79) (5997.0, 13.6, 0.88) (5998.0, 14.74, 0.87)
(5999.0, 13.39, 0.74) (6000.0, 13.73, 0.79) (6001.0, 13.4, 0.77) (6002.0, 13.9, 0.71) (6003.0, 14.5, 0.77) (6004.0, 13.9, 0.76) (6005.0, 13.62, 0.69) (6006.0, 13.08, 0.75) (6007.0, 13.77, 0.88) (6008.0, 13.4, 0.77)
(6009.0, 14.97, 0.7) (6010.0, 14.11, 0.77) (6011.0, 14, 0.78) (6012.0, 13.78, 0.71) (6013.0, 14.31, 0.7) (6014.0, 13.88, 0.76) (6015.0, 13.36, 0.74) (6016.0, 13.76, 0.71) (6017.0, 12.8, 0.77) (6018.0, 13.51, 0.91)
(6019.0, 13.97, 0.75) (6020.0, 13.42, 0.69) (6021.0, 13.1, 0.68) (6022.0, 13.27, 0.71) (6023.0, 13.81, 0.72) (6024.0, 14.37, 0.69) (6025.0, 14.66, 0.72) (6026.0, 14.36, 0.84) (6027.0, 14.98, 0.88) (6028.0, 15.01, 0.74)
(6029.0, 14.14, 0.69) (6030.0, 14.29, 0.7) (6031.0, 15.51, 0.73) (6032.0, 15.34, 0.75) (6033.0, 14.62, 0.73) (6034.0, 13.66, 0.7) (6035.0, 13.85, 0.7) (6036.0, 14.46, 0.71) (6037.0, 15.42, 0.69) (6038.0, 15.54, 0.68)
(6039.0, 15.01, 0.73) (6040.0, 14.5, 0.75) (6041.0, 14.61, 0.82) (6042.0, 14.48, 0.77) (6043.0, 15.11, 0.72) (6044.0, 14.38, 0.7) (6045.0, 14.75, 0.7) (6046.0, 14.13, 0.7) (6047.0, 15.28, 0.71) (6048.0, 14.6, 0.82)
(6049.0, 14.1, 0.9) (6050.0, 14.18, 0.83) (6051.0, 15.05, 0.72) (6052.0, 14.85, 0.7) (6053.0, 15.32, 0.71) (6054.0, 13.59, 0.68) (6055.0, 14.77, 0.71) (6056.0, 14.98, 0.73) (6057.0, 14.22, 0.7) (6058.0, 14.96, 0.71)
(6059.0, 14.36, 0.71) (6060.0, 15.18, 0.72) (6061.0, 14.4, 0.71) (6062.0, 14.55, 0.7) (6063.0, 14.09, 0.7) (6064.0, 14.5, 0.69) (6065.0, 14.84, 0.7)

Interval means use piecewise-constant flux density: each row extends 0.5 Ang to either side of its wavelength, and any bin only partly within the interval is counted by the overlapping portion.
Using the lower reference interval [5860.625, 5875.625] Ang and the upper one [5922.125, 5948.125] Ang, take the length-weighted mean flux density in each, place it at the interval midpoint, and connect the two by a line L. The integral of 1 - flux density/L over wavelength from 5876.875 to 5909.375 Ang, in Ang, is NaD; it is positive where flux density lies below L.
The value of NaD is 5.0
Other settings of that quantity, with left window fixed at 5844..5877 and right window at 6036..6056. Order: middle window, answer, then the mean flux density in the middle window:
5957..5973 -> 0.3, 14.2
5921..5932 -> 0.4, 13.8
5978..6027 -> 2.0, 14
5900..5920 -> 0.7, 13.7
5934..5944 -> 0.2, 14.1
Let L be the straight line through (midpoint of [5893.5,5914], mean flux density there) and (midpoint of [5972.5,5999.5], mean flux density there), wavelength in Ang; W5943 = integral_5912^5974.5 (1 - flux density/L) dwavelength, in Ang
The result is -3.8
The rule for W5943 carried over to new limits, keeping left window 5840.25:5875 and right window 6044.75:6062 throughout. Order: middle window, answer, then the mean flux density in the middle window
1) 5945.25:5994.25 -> 1.3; 14.1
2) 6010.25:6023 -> 0.8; 13.6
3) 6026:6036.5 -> 0.0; 14.6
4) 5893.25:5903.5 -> 2.3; 11.2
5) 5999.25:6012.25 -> 0.6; 13.9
